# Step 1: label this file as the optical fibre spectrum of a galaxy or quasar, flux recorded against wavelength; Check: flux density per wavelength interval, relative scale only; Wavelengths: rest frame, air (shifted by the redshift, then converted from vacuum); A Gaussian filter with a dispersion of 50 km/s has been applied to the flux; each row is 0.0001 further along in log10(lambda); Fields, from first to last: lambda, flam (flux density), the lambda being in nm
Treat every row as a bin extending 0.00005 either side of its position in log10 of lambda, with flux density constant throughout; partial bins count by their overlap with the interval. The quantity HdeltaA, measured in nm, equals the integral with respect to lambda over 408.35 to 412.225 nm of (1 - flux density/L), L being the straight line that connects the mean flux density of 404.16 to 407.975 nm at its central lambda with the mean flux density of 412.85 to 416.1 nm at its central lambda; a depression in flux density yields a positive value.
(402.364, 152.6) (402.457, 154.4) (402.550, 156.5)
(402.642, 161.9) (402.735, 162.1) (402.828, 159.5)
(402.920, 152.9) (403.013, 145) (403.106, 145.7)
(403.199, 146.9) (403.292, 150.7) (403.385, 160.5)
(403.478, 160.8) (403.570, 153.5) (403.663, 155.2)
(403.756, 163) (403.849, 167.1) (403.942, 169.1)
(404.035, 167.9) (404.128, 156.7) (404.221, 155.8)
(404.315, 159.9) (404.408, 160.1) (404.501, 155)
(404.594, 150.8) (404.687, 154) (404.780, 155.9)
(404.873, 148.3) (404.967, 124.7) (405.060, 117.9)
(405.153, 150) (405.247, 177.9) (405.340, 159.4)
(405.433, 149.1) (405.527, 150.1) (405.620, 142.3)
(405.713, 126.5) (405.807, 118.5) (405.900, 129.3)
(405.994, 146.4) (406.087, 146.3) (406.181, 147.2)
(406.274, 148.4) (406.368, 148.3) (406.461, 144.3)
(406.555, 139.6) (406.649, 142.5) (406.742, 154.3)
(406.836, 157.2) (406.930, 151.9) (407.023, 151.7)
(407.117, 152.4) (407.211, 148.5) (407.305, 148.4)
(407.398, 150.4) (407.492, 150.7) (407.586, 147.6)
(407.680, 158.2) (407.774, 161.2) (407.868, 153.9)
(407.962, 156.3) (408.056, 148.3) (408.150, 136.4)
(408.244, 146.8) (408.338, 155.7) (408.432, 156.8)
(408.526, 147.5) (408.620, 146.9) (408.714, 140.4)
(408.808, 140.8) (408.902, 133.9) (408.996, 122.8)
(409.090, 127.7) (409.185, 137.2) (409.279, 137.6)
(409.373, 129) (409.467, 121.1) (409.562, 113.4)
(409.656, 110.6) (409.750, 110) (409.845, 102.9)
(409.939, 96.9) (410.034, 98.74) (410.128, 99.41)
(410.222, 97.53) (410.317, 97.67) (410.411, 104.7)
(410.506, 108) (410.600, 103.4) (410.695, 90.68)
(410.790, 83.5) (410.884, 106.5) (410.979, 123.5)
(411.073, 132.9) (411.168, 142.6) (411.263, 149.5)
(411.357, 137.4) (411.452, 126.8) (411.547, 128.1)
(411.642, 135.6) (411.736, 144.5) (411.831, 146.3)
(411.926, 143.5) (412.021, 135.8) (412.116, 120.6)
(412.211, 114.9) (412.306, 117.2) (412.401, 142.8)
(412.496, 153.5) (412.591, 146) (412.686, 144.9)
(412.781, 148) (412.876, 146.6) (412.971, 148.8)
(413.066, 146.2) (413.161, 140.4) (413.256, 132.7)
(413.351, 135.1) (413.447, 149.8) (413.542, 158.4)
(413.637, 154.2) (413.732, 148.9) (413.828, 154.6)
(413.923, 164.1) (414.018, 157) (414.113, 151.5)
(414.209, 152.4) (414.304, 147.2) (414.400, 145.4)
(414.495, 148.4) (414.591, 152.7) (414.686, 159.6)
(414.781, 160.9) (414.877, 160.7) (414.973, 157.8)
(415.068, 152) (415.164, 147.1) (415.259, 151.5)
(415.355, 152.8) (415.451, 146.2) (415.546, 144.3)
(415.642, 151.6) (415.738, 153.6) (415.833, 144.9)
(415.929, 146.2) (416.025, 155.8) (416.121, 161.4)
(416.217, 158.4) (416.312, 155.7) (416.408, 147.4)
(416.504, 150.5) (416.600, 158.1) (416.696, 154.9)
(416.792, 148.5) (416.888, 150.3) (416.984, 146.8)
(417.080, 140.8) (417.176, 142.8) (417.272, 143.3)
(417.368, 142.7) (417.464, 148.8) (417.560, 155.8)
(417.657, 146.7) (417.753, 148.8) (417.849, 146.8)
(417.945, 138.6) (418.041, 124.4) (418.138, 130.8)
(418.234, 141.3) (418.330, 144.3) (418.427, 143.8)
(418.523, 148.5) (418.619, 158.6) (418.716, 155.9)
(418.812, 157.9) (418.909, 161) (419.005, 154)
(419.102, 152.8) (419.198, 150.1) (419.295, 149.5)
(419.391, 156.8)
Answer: 0.677 nm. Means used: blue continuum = 149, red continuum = 151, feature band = 123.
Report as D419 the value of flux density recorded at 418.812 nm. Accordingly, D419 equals 157.9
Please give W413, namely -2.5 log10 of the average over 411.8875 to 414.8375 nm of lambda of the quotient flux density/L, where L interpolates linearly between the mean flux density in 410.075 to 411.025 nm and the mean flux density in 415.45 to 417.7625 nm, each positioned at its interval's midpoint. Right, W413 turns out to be -0.18 mag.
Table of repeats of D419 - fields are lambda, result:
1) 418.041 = 124.4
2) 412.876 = 146.6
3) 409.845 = 102.9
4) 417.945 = 138.6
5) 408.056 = 148.3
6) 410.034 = 98.74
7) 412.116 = 120.6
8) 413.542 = 158.4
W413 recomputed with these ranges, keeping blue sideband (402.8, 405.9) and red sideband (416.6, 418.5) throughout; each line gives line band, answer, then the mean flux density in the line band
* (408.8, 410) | 0.23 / 121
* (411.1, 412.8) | 0.08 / 137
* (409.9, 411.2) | 0.37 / 106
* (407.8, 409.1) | 0.03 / 145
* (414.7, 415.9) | -0.05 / 152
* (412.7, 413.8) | 0.00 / 146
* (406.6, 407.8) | -0.01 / 152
